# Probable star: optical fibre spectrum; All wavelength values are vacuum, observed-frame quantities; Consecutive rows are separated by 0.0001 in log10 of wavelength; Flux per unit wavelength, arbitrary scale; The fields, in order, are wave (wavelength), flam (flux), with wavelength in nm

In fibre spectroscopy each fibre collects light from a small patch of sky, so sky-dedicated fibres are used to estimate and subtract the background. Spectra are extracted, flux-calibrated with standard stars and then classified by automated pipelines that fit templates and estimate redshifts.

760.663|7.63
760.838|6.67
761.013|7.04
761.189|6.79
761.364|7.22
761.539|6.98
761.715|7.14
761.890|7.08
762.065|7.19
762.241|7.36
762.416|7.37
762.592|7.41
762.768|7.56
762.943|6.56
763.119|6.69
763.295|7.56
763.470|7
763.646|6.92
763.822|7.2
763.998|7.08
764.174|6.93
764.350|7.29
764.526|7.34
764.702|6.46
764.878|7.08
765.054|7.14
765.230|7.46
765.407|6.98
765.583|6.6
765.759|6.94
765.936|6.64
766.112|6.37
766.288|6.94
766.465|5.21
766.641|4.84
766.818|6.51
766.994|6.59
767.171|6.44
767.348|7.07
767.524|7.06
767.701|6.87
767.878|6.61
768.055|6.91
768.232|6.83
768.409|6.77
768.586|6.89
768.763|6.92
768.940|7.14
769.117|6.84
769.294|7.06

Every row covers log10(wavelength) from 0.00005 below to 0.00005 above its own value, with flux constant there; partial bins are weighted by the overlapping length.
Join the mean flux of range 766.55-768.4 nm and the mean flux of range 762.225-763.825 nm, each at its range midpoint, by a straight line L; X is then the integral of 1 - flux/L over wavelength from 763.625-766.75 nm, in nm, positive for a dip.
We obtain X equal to 0.06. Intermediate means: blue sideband 7.15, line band 6.74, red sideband 6.58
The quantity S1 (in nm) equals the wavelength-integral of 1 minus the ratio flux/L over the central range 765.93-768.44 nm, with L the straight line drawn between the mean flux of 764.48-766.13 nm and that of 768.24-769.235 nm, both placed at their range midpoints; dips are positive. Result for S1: 0.15 nm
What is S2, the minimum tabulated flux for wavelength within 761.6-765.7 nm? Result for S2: 6.46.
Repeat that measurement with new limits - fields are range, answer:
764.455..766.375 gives 6.37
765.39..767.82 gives 4.84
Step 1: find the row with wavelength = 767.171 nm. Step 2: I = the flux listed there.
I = 6.44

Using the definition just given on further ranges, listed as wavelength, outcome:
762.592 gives 7.41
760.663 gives 7.63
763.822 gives 7.2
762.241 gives 7.36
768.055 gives 6.91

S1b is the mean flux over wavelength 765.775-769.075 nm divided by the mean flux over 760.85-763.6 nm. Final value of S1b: 0.93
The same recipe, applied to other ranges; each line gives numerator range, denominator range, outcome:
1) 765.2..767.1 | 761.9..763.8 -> 0.90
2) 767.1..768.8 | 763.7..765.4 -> 0.96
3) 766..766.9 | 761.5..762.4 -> 0.83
